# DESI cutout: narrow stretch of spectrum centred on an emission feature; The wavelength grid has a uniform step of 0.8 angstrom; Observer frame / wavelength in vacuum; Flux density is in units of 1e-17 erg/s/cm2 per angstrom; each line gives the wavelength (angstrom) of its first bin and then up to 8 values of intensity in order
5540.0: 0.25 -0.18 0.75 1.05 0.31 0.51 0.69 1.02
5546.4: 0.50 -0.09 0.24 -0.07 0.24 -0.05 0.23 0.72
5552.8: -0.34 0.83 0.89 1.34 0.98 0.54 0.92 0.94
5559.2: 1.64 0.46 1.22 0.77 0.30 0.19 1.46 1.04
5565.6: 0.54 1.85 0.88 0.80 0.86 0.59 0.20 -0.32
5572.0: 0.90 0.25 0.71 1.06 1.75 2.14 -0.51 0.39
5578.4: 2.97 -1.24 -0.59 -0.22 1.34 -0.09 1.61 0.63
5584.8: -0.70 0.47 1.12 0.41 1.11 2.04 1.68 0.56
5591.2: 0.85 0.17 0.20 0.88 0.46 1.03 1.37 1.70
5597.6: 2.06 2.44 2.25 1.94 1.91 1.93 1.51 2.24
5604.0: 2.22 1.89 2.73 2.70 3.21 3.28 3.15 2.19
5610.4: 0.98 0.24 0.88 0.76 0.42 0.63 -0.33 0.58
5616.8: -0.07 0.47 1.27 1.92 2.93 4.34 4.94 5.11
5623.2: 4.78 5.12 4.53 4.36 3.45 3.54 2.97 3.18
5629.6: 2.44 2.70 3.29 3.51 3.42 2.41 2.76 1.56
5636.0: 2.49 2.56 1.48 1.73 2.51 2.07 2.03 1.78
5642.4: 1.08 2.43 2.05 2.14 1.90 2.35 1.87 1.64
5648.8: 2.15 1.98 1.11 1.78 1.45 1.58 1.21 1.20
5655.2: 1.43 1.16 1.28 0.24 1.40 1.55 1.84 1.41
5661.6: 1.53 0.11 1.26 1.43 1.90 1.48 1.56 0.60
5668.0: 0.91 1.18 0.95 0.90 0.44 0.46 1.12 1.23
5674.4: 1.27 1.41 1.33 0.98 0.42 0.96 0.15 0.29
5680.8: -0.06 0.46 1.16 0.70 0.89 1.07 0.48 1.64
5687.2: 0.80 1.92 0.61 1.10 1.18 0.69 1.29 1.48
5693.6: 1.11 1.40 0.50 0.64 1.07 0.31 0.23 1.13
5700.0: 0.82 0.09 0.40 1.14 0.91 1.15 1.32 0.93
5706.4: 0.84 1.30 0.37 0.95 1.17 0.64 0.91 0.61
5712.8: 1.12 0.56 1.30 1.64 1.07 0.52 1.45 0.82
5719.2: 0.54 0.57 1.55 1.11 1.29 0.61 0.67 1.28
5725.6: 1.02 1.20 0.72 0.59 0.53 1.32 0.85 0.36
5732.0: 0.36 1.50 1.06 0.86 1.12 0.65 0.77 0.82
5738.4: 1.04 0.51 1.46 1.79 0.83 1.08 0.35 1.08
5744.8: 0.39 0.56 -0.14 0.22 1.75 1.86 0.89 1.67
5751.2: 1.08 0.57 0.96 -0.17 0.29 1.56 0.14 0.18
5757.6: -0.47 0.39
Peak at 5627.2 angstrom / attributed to Lyman alpha 1216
